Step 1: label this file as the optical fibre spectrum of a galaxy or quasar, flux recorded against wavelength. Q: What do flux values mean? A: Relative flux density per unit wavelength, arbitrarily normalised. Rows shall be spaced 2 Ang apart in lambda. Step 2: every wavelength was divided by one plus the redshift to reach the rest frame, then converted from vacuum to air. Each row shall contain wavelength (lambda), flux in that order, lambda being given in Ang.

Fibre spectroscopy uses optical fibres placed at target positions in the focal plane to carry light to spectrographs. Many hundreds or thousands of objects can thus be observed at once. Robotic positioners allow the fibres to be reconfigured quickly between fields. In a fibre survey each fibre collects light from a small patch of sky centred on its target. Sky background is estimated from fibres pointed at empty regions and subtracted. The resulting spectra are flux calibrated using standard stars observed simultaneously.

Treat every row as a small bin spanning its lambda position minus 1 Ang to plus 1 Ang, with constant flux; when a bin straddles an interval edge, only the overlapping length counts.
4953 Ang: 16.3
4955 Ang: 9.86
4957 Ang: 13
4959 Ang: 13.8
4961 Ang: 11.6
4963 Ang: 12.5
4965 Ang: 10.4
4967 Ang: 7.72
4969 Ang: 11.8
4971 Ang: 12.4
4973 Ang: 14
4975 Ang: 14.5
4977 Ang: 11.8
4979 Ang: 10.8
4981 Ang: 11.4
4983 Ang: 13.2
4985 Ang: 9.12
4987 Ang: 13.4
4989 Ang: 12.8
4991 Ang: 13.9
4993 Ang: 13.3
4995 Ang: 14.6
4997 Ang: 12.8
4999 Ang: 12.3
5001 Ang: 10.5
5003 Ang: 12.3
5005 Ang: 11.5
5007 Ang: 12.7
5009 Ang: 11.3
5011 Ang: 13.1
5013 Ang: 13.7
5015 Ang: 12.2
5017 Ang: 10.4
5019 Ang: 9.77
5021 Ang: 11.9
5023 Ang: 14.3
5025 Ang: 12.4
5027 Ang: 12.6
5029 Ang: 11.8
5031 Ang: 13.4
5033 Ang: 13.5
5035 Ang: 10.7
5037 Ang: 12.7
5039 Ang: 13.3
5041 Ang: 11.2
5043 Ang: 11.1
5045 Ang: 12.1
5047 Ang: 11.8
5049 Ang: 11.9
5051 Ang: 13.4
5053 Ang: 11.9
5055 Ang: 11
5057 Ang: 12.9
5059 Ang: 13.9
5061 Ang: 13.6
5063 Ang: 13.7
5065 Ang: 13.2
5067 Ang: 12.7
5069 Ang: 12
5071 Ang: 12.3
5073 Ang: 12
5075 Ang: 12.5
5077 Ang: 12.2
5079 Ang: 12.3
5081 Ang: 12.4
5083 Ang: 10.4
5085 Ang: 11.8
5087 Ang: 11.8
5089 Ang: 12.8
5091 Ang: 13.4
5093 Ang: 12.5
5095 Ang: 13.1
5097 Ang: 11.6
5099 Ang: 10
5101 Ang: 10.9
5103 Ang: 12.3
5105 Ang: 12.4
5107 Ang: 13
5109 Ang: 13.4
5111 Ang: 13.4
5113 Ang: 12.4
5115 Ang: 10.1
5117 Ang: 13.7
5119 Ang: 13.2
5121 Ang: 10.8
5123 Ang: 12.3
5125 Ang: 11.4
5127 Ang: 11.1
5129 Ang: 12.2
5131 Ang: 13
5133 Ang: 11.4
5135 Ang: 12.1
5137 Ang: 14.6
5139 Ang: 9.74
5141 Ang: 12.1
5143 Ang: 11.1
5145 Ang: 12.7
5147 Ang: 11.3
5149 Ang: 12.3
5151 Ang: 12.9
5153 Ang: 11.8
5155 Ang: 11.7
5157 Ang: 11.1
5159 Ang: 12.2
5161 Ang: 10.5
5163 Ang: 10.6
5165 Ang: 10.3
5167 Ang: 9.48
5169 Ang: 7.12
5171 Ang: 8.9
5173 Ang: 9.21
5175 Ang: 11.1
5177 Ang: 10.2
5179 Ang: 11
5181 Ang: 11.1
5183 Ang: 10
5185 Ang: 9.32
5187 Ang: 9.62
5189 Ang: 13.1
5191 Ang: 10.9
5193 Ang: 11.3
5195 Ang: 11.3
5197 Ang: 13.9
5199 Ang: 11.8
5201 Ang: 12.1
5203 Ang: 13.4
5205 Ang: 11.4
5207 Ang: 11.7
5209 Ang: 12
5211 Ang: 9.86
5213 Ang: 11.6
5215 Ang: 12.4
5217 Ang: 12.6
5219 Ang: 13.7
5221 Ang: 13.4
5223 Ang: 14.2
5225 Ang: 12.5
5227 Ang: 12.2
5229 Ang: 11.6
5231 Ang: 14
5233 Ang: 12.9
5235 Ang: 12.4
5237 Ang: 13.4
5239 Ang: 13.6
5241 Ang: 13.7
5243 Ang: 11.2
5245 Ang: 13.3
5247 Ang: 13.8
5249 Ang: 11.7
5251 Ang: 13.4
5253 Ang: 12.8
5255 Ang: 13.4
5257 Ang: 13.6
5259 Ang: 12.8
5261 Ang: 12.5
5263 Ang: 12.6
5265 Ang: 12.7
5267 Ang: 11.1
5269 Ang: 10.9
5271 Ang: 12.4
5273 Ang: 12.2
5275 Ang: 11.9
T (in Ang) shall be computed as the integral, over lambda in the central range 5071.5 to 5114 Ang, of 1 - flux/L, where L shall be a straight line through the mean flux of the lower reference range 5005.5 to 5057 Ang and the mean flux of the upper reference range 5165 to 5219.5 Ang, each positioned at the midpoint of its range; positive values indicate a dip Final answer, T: -1.69 Ang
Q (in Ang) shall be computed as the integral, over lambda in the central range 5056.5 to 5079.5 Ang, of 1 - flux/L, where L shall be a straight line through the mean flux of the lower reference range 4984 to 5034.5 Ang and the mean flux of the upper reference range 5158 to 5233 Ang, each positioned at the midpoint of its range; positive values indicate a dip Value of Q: -1.4 Ang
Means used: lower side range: 12.4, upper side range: 11.4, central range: 12.8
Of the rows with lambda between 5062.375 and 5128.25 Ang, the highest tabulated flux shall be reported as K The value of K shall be 13.7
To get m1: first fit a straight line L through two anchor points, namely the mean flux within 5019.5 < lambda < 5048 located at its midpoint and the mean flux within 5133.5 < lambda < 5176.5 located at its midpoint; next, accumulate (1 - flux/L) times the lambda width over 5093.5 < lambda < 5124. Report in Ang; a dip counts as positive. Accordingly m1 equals -1.7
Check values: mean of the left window 12.3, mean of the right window 11.1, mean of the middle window 12.2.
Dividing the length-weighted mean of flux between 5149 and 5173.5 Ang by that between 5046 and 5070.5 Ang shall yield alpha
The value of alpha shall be 0.8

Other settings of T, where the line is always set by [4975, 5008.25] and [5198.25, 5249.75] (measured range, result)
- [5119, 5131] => 0.6 Ang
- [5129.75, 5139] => 0.0 Ang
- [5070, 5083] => 0.3 Ang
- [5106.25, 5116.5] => 0.0 Ang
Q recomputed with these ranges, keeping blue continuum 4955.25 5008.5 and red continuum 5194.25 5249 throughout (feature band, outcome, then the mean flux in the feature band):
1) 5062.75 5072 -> -0.3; 12.7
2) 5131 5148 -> 0.7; 11.9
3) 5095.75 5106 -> 0.7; 11.5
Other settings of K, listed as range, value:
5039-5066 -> 13.9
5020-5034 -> 14.3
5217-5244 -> 14.2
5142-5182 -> 12.9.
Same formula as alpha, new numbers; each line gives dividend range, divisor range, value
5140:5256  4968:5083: 0.95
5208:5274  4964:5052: 1.04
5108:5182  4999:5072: 0.93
